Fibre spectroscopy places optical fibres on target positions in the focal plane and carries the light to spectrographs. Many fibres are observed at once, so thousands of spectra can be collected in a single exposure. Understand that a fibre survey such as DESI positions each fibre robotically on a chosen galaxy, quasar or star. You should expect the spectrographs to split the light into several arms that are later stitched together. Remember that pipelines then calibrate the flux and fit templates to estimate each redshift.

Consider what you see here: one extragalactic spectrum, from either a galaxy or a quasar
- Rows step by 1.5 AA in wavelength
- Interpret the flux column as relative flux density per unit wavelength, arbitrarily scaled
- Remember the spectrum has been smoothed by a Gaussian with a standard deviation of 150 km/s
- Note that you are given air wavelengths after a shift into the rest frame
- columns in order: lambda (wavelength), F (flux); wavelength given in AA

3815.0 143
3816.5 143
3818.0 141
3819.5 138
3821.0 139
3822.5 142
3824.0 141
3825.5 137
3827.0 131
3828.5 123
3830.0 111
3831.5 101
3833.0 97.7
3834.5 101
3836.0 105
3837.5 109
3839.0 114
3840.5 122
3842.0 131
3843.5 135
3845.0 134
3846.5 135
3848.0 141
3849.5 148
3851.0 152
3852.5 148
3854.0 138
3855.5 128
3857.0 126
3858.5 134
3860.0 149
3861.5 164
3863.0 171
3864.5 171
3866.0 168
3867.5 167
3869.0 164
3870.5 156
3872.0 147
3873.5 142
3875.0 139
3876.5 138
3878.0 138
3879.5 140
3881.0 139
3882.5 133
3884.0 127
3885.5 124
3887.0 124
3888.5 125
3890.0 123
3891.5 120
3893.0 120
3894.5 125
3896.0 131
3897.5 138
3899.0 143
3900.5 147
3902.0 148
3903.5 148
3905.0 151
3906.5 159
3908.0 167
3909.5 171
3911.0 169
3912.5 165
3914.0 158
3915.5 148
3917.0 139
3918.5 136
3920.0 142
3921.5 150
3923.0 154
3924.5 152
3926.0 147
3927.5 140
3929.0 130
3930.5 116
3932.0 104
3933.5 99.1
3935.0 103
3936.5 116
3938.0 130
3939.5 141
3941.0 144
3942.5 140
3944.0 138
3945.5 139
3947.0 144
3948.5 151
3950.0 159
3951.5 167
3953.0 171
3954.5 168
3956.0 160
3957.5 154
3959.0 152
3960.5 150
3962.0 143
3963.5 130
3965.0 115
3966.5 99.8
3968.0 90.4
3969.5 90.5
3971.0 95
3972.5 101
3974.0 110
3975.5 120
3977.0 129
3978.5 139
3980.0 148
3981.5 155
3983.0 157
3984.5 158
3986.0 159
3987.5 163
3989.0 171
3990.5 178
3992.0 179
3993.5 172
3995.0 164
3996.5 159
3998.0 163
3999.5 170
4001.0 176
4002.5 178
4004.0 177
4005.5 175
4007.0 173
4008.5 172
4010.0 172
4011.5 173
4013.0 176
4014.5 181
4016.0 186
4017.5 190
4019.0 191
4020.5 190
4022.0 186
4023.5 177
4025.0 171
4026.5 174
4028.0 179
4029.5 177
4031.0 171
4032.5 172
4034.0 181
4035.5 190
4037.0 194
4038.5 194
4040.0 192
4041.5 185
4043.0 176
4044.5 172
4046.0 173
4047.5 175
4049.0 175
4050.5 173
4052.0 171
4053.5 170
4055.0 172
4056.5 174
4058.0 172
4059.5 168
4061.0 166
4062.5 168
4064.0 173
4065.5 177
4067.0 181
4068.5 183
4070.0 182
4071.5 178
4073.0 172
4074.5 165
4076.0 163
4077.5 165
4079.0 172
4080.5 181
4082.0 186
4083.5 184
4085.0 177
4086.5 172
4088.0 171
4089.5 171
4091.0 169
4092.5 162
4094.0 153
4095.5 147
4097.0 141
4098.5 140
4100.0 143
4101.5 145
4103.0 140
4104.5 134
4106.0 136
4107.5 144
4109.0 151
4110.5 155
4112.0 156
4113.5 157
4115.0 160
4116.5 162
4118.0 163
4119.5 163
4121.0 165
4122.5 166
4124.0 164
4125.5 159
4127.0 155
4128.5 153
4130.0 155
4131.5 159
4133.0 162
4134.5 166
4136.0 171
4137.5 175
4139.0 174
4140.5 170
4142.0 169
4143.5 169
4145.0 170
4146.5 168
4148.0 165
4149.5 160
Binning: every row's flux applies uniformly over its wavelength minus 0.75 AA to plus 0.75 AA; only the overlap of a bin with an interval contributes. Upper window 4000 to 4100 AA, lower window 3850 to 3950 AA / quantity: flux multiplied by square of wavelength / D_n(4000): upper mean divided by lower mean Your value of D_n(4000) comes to 1.3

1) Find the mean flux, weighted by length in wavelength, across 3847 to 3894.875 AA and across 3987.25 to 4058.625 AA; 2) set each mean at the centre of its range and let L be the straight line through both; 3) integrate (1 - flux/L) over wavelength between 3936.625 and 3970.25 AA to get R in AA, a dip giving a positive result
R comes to 4.4 AA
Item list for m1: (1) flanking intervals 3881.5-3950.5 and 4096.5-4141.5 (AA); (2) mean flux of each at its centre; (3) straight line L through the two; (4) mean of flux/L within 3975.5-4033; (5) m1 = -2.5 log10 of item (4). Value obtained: -0.162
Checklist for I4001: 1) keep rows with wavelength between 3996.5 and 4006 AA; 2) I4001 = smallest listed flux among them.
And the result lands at 159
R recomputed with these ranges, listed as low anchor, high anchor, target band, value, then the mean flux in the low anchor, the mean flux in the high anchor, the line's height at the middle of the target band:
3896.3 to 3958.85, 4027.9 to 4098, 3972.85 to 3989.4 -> 1.24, 145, 174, 156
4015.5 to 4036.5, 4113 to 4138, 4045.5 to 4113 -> 2.40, 181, 162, 171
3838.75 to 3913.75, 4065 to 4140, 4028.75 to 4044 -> -2.55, 143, 162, 157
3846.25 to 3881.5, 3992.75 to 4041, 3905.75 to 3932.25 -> 1.79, 148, 178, 159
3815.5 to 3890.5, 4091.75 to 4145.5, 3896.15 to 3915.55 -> -1.95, 136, 157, 140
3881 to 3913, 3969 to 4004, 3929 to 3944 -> 2.30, 141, 150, 145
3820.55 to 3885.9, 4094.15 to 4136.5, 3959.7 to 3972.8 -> 2.79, 136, 154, 144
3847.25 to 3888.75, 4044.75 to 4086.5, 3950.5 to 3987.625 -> 5.30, 145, 174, 160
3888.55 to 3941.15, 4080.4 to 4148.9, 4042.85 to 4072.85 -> -3.76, 139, 161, 154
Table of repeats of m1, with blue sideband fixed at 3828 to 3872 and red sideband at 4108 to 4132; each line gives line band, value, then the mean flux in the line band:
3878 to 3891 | 0.08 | 130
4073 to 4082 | -0.10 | 171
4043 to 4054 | -0.13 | 173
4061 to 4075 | -0.14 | 175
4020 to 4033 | -0.17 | 177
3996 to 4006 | -0.15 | 171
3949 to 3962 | -0.10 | 159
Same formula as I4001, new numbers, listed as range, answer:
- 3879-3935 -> 99.1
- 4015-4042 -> 171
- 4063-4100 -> 140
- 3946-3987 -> 90.4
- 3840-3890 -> 122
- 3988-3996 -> 164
